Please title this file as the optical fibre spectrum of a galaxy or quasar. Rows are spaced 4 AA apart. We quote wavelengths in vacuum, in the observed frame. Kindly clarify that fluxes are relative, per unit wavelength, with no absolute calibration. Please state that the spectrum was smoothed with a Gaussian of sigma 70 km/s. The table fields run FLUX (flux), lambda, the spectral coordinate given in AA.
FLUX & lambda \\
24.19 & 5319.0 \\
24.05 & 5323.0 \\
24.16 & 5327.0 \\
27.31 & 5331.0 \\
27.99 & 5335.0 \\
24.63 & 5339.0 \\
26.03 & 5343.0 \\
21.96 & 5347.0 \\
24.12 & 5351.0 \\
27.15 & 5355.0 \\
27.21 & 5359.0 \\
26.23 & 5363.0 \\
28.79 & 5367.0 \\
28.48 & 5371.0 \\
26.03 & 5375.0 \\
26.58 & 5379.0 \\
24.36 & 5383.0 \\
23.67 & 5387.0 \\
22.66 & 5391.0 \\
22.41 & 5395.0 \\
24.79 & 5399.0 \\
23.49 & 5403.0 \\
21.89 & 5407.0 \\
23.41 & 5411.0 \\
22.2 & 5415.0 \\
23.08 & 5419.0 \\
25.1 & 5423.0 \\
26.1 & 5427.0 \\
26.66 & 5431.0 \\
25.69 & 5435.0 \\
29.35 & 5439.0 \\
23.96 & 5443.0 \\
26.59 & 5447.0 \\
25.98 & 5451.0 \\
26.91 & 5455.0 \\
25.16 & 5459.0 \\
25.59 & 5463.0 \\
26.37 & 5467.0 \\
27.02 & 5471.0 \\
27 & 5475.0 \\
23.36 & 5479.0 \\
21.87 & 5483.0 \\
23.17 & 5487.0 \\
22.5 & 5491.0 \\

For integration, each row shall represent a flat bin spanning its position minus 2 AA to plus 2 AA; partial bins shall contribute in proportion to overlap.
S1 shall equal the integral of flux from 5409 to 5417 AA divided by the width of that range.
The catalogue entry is 22.8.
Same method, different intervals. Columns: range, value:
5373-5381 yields 26.3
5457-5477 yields 26.2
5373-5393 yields 24.7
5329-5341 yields 26.6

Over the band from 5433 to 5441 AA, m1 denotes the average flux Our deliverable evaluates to 27.5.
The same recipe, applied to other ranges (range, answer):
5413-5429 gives 24.1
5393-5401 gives 23.6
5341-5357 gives 24.8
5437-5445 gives 26.7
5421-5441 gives 26.6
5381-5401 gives 23.6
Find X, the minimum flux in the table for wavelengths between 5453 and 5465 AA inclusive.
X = 25.16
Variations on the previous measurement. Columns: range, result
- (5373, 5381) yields 26.03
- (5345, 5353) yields 21.96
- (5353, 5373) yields 26.23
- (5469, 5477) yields 27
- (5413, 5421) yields 22.2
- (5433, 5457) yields 23.96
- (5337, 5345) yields 24.63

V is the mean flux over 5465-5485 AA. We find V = 25.1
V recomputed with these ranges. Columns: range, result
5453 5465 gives 25.9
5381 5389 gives 24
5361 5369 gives 27.5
